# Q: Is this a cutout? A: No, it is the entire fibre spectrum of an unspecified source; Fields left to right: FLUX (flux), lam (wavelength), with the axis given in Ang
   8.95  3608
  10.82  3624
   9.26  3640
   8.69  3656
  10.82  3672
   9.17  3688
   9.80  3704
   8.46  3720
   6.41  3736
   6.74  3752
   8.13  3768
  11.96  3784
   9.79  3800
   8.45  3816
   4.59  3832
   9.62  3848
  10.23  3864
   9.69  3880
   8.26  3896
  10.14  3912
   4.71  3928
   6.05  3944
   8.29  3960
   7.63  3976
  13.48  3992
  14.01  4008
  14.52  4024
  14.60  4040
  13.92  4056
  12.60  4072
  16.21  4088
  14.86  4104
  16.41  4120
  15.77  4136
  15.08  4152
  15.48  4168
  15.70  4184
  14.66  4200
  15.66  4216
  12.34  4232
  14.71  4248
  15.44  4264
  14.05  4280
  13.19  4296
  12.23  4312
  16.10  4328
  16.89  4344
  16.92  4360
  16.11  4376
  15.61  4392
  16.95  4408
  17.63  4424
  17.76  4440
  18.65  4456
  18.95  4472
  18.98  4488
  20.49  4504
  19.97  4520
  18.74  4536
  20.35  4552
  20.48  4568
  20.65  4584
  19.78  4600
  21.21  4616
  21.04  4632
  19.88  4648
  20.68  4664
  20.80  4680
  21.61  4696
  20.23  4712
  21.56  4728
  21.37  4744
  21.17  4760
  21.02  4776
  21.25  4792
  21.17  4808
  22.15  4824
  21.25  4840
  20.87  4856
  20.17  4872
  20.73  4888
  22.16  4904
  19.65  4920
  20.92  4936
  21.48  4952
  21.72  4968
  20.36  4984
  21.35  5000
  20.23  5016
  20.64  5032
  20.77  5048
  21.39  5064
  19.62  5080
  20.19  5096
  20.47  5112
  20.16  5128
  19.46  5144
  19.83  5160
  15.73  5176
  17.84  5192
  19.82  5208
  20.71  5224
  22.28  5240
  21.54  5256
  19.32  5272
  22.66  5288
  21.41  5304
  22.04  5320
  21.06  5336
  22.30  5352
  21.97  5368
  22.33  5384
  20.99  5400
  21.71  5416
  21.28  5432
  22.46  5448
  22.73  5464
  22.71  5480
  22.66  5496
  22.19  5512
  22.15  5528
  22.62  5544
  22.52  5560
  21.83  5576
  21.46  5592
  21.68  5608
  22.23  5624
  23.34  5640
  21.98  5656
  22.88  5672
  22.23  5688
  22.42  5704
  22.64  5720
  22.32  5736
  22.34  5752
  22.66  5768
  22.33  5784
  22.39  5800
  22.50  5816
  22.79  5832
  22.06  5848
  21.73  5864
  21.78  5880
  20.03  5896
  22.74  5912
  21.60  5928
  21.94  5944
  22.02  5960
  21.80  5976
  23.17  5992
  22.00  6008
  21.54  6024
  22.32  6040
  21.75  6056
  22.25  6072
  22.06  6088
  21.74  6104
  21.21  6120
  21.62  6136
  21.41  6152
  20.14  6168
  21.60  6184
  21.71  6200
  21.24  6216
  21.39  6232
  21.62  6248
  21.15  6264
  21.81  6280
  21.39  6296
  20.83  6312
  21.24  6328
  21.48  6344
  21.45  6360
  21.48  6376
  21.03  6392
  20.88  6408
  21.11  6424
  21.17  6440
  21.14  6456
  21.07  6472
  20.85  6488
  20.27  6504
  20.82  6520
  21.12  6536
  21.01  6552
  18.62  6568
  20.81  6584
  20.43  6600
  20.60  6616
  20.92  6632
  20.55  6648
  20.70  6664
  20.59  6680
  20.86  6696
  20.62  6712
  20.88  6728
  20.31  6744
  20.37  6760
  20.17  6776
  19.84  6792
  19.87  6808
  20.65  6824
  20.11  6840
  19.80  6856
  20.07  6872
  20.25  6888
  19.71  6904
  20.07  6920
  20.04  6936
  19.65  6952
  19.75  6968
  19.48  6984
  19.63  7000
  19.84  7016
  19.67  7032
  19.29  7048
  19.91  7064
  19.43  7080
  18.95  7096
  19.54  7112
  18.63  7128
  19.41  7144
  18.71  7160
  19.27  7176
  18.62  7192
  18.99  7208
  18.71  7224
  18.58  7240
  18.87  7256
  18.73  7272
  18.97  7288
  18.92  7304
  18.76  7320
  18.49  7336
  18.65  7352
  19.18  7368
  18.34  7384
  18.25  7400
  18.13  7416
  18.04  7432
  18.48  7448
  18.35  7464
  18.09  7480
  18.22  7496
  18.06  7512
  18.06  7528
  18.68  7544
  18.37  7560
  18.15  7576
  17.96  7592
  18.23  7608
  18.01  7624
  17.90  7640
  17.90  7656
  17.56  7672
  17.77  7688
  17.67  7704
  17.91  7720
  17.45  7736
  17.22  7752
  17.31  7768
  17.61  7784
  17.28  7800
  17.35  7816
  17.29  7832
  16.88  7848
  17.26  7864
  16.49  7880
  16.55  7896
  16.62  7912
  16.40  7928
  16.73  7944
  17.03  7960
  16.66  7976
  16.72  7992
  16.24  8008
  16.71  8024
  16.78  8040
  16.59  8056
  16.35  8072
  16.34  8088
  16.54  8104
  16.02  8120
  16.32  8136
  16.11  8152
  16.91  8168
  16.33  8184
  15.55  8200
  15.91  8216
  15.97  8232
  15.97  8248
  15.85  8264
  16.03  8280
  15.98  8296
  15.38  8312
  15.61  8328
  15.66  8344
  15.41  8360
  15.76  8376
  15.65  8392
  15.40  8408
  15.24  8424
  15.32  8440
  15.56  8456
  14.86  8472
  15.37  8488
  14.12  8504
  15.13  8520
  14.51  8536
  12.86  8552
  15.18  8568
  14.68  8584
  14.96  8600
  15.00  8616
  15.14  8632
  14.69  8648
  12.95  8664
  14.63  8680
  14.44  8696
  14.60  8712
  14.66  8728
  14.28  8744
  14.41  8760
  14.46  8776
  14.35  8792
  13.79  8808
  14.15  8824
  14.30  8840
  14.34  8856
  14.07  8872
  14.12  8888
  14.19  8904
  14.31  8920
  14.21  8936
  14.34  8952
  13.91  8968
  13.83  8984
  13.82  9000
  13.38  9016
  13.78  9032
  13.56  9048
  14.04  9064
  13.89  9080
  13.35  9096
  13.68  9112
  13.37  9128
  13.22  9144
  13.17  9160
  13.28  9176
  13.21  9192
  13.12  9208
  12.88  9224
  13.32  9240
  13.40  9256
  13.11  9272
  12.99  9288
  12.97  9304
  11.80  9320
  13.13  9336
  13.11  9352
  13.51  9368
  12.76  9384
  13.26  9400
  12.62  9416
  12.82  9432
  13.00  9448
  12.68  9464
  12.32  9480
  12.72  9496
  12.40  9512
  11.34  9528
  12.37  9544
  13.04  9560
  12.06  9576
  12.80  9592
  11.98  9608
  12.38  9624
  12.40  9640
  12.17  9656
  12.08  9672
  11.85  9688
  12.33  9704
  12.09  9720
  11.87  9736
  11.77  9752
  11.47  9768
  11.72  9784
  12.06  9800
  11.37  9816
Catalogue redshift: 0.000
